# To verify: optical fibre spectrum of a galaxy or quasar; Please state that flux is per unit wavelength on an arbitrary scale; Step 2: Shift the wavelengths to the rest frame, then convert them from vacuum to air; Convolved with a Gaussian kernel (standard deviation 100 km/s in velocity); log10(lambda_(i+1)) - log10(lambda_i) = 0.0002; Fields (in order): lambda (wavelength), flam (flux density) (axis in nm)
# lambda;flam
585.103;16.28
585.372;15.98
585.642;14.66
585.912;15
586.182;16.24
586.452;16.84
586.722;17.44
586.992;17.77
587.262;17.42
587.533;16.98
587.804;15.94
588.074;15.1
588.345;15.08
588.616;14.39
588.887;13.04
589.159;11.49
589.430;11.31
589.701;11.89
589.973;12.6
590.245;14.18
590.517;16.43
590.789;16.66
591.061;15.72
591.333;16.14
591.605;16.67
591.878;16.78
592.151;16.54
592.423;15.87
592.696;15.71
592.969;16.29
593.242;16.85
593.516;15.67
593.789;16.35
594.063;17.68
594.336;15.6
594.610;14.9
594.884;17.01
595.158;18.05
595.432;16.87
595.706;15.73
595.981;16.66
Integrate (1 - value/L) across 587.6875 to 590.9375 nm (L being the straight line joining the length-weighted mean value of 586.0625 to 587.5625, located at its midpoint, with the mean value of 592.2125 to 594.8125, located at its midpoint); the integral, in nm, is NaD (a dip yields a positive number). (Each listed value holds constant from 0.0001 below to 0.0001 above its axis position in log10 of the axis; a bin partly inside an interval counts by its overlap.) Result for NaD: 0.53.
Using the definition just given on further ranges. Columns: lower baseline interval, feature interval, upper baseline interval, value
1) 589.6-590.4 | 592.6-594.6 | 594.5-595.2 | -0.079 nm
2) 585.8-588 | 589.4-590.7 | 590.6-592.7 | 0.226 nm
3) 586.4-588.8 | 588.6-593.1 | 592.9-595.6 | 0.431 nm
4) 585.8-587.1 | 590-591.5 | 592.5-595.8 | 0.082 nm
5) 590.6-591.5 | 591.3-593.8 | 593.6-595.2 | 0.007 nm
